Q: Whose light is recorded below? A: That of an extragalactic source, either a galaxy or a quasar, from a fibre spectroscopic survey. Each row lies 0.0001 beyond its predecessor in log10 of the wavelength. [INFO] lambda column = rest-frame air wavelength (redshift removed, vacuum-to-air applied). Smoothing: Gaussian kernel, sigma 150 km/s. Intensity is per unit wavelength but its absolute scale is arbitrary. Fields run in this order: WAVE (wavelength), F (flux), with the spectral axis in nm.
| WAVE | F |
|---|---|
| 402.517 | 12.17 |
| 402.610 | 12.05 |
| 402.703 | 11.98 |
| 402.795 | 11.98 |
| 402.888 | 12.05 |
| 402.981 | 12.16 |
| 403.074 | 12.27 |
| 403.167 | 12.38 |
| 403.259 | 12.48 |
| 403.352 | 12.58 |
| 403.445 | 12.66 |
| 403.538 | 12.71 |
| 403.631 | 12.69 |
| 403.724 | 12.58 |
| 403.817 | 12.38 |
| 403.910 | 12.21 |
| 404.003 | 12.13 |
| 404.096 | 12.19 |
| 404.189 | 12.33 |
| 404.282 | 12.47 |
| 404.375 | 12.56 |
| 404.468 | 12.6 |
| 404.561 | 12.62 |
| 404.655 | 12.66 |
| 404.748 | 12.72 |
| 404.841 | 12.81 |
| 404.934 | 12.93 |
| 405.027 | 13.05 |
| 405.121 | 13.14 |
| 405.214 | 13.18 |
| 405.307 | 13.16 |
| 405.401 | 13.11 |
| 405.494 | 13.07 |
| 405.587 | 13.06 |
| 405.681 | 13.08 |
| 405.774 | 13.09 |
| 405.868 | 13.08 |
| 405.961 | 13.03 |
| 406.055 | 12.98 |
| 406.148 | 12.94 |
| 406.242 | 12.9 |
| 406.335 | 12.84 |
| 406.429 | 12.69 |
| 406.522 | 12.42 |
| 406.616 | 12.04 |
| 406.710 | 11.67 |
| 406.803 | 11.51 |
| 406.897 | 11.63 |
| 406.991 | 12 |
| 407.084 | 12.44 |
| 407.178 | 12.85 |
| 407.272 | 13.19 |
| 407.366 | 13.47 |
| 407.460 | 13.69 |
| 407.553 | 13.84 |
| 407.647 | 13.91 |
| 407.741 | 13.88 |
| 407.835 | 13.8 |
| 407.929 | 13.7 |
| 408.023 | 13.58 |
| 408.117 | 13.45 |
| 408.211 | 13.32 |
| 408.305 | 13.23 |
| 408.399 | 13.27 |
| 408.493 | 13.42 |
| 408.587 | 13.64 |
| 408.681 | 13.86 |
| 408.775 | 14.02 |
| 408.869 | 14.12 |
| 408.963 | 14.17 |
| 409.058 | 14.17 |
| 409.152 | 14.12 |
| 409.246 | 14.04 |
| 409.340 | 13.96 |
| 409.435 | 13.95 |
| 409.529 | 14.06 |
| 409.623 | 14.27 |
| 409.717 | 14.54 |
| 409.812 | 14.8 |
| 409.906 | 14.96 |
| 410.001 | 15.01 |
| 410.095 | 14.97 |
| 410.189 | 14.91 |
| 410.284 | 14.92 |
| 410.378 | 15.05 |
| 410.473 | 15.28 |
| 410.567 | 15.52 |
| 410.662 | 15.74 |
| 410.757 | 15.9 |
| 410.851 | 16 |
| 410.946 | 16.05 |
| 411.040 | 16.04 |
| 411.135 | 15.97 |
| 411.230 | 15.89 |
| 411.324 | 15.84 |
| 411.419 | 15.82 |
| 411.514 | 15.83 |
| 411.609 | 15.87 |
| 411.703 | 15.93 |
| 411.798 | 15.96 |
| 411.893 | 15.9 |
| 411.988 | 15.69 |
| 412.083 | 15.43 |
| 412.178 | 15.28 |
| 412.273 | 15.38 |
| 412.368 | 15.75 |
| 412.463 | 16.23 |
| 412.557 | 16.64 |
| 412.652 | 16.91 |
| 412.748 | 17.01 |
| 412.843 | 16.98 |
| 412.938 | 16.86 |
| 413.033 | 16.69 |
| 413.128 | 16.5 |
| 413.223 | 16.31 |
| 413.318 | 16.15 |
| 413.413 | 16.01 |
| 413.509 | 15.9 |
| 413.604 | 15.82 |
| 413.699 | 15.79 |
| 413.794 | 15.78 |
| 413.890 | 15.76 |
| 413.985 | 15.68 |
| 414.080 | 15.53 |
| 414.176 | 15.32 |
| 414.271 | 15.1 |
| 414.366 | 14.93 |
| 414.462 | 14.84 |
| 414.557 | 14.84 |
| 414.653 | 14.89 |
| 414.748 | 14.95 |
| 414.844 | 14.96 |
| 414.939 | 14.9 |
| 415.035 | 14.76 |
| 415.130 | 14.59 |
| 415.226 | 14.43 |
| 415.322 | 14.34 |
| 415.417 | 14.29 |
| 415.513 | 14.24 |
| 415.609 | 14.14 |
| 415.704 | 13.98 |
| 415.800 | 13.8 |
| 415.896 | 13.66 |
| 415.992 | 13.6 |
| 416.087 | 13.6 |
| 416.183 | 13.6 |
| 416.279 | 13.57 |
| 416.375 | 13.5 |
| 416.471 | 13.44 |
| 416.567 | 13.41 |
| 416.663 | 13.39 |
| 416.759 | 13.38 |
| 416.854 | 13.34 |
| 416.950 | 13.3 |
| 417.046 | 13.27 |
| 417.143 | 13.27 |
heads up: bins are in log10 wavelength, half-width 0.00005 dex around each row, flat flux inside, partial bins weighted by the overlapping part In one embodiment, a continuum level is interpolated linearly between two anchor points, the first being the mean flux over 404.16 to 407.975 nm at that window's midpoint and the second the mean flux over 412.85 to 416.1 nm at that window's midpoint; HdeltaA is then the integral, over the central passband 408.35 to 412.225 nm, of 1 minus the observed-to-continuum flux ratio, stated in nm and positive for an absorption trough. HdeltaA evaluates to -0.27 nm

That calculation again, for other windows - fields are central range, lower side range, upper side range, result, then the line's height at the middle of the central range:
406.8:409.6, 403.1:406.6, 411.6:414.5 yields 0.11 nm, 14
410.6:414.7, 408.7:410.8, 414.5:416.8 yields -0.43 nm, 14.4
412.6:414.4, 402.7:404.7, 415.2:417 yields -0.35 nm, 13.5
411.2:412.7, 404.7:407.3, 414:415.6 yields -0.19 nm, 14.1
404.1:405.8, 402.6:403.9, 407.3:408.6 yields -0.01 nm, 12.8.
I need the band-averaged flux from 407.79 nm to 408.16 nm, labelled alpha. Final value 13.6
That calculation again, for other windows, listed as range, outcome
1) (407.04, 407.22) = 12.6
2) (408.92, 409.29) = 14.1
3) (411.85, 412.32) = 15.5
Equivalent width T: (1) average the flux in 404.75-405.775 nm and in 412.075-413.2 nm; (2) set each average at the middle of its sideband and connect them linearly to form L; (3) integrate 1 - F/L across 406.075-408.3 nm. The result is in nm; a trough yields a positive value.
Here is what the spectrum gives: 0.154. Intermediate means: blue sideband 13.1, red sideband 16.3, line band 13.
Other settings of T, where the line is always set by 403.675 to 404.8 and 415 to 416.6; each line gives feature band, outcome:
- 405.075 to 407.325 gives 0.00 nm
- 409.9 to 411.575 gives -0.29 nm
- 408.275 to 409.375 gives -0.07 nm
